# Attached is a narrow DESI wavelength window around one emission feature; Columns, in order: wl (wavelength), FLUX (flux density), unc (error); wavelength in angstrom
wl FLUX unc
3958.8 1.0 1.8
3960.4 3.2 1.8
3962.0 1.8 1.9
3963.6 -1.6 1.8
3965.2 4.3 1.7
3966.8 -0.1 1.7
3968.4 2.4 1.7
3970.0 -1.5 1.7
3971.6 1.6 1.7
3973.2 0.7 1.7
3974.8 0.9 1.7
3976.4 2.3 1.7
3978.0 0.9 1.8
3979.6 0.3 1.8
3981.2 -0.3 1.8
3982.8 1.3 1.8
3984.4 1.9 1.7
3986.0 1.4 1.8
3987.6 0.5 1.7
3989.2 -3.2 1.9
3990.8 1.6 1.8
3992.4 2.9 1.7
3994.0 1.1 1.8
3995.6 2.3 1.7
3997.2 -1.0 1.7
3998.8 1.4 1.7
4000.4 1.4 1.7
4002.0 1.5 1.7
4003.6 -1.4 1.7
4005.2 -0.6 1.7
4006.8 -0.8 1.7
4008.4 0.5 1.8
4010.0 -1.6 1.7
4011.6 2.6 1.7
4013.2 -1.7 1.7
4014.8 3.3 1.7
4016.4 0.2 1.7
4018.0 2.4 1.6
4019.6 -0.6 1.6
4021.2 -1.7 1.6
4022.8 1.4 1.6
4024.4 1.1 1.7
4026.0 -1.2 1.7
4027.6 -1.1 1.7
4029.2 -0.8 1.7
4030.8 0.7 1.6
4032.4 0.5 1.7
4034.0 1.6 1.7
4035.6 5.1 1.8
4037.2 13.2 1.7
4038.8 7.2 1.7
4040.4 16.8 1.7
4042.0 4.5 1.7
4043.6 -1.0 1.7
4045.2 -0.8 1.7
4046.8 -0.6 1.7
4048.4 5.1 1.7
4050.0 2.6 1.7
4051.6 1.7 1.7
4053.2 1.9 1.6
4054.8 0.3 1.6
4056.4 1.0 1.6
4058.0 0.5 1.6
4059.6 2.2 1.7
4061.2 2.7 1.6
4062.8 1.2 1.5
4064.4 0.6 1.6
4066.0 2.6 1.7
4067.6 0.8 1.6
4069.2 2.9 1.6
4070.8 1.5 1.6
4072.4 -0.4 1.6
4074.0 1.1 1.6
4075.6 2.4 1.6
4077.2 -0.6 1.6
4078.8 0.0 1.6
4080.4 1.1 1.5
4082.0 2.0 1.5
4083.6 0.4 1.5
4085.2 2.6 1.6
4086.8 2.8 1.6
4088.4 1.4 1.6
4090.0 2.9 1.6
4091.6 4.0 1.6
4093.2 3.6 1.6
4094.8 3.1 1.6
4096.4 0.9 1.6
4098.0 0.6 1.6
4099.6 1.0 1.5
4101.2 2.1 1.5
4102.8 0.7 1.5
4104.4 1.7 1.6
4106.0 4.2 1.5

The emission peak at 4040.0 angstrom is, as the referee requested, [O II] 3727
